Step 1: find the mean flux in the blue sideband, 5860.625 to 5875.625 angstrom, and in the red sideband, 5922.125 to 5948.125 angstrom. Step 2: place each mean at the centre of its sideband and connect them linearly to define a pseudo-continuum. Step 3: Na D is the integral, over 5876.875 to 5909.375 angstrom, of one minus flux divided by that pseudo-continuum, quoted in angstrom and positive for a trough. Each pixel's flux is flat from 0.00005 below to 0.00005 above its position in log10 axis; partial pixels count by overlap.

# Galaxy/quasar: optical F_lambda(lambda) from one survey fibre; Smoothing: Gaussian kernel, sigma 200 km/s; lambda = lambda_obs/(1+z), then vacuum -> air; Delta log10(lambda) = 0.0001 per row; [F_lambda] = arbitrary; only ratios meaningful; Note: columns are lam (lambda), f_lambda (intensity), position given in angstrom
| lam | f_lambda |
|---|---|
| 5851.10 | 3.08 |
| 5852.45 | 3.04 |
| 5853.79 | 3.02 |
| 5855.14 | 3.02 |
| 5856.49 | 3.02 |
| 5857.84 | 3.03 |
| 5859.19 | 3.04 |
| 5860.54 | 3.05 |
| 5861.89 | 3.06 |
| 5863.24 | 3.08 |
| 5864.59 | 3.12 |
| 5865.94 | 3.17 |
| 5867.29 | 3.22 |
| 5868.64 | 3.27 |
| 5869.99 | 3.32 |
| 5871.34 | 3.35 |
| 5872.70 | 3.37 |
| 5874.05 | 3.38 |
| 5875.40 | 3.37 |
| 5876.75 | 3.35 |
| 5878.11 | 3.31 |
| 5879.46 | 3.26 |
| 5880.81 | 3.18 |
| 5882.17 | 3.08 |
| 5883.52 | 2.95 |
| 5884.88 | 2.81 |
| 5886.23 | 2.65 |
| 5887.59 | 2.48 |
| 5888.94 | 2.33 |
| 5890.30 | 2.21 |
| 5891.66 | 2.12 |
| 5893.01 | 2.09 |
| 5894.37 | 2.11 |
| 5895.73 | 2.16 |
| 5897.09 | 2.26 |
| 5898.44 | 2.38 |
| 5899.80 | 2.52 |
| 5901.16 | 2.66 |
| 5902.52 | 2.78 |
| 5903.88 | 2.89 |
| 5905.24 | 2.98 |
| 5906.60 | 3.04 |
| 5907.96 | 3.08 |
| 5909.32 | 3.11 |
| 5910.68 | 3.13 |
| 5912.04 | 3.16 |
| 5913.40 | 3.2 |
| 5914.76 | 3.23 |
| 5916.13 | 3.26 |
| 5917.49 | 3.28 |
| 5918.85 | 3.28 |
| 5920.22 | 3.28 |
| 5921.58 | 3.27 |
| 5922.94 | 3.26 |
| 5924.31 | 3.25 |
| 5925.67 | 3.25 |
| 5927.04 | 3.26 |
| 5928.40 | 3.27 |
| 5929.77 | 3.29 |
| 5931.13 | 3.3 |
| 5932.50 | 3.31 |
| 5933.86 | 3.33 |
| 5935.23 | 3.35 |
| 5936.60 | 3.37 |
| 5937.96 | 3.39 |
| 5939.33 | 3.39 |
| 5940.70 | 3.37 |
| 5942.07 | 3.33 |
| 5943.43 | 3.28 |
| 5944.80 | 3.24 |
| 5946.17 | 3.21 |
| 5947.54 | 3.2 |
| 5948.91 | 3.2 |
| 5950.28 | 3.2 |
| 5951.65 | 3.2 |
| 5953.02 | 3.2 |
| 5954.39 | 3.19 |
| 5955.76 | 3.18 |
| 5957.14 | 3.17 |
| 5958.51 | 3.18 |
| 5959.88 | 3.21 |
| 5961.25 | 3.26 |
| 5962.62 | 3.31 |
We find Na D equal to 5.7 angstrom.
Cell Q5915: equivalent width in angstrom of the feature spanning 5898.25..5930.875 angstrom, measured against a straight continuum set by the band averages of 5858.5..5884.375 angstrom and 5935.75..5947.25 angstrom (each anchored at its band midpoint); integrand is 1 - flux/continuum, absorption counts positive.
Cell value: 1.7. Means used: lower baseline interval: 3.2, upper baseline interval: 3.32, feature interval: 3.1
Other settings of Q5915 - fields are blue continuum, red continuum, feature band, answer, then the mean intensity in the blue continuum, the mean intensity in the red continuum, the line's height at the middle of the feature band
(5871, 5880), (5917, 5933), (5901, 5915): 1.1 angstrom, 3.34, 3.27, 3.3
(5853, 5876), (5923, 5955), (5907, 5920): 0.2 angstrom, 3.17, 3.28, 3.24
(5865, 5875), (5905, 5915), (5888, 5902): 3.9 angstrom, 3.3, 3.12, 3.19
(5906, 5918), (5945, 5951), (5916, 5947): -1.1 angstrom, 3.16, 3.2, 3.19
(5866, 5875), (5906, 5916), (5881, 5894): 2.8 angstrom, 3.31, 3.14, 3.24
